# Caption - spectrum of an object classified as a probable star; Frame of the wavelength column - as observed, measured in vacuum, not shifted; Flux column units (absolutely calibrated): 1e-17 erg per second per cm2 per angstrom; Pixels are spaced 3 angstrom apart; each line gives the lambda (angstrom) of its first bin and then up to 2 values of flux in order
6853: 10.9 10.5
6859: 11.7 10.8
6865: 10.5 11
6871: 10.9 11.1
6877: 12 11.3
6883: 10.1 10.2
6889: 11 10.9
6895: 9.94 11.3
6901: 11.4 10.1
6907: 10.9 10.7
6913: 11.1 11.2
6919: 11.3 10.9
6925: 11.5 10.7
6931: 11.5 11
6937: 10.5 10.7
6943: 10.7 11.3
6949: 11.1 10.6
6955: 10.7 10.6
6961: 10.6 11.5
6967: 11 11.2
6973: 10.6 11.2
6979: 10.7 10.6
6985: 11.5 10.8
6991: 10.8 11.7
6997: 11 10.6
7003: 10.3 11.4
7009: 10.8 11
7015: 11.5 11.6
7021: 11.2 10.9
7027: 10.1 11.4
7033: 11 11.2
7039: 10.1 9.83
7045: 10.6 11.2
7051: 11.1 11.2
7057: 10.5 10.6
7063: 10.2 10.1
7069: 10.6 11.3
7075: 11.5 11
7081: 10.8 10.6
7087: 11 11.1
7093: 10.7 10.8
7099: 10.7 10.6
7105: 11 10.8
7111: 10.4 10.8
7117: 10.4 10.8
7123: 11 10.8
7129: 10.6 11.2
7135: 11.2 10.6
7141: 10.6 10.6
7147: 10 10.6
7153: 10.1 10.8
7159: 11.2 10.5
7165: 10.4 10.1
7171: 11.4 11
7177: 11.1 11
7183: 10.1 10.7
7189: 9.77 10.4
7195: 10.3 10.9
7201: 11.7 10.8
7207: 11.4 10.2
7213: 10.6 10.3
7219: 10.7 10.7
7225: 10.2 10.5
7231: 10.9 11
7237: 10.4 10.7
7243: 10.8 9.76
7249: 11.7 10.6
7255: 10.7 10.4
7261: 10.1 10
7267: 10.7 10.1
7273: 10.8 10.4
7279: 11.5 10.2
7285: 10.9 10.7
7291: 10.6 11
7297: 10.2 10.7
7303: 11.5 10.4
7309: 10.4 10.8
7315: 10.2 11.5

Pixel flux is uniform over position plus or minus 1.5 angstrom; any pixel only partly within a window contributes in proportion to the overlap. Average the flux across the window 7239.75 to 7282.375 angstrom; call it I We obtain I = 10.6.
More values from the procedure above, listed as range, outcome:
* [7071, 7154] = 10.8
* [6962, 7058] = 10.9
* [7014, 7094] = 10.8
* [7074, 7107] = 10.9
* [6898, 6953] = 11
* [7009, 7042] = 10.9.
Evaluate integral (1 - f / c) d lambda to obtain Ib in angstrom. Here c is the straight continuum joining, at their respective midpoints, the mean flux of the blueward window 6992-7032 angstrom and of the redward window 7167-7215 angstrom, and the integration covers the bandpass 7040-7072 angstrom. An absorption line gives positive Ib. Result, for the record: 1.0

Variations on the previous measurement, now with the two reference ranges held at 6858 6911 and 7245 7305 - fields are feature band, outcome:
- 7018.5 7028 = -0.1 angstrom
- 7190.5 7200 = 0.1 angstrom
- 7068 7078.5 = -0.4 angstrom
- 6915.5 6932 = -0.5 angstrom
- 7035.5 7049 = 0.3 angstrom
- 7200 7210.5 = -0.4 angstrom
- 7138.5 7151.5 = 0.3 angstrom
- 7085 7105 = -0.2 angstrom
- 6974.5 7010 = -0.5 angstrom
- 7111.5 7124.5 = 0.0 angstrom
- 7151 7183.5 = -0.1 angstrom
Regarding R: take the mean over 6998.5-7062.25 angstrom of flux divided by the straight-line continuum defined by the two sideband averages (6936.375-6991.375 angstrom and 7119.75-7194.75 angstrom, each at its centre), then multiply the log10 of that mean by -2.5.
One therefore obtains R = -0.005 mag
